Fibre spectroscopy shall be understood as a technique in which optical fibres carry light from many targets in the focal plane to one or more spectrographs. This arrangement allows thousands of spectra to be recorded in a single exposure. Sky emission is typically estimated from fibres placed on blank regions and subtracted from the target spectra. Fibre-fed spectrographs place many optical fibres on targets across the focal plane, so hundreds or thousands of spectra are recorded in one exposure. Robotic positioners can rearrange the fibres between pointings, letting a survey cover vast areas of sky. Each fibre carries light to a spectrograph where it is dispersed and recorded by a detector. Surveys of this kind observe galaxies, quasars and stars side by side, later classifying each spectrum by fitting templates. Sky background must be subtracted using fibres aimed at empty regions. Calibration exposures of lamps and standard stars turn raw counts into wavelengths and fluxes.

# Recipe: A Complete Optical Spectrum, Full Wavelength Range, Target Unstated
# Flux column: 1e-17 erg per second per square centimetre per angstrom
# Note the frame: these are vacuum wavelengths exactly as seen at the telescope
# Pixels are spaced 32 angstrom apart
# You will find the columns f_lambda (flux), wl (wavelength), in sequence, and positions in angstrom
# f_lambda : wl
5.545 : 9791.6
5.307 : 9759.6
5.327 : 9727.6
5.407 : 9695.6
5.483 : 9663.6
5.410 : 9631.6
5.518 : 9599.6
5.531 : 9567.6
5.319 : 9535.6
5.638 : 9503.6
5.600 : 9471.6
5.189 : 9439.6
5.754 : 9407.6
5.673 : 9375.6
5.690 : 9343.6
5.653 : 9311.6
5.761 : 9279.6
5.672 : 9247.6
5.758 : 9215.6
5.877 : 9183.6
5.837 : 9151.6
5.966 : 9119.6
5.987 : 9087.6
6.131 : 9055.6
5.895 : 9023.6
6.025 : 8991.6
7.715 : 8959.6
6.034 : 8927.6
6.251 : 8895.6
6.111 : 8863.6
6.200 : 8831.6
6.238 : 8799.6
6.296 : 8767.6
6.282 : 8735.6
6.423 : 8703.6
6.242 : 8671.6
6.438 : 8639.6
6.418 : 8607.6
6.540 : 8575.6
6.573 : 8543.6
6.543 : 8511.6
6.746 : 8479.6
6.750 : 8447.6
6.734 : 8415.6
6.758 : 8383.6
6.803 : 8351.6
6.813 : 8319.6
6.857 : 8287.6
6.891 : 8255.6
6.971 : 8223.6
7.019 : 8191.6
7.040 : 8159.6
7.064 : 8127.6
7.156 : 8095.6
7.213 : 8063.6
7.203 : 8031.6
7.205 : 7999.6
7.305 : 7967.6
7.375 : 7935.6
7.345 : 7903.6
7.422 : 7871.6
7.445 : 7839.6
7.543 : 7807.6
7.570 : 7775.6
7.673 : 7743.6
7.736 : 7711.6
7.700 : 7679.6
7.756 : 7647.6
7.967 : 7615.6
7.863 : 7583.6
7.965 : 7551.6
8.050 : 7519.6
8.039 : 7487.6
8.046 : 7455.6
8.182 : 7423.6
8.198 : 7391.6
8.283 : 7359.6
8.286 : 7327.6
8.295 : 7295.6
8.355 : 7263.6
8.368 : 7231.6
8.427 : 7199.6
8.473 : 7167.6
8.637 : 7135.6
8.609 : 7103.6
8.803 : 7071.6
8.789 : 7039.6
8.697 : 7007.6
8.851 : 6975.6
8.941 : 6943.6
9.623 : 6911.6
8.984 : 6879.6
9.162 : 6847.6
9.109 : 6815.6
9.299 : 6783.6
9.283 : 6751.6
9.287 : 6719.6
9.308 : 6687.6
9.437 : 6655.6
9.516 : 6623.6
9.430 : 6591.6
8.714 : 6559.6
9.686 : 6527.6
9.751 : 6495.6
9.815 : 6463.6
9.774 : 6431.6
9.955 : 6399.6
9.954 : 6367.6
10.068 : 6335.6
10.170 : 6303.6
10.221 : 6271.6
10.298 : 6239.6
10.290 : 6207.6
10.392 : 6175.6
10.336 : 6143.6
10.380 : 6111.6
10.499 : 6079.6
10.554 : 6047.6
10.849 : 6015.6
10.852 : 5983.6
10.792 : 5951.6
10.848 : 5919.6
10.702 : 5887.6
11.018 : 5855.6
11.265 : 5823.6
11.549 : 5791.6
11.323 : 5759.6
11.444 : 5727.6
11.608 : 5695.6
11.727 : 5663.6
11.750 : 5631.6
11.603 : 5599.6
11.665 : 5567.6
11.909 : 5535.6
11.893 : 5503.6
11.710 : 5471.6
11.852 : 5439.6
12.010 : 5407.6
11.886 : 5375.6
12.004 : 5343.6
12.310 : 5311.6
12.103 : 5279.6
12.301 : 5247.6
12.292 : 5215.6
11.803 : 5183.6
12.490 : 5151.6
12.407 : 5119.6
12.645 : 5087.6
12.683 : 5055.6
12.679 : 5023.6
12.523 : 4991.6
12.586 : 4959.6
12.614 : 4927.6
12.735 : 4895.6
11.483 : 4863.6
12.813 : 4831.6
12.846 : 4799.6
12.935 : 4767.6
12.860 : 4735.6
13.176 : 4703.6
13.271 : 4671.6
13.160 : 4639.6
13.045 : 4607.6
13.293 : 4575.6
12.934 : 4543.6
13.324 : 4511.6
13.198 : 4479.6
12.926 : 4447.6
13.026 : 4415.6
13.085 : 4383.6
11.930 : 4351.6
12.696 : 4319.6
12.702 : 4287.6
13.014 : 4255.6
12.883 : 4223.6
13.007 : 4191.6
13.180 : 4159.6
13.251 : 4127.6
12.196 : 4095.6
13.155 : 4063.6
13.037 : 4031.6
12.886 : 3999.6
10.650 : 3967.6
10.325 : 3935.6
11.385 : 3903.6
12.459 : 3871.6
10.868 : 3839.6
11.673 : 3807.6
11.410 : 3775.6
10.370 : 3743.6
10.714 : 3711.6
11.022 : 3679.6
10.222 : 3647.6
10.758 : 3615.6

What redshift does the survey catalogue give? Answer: 0.000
